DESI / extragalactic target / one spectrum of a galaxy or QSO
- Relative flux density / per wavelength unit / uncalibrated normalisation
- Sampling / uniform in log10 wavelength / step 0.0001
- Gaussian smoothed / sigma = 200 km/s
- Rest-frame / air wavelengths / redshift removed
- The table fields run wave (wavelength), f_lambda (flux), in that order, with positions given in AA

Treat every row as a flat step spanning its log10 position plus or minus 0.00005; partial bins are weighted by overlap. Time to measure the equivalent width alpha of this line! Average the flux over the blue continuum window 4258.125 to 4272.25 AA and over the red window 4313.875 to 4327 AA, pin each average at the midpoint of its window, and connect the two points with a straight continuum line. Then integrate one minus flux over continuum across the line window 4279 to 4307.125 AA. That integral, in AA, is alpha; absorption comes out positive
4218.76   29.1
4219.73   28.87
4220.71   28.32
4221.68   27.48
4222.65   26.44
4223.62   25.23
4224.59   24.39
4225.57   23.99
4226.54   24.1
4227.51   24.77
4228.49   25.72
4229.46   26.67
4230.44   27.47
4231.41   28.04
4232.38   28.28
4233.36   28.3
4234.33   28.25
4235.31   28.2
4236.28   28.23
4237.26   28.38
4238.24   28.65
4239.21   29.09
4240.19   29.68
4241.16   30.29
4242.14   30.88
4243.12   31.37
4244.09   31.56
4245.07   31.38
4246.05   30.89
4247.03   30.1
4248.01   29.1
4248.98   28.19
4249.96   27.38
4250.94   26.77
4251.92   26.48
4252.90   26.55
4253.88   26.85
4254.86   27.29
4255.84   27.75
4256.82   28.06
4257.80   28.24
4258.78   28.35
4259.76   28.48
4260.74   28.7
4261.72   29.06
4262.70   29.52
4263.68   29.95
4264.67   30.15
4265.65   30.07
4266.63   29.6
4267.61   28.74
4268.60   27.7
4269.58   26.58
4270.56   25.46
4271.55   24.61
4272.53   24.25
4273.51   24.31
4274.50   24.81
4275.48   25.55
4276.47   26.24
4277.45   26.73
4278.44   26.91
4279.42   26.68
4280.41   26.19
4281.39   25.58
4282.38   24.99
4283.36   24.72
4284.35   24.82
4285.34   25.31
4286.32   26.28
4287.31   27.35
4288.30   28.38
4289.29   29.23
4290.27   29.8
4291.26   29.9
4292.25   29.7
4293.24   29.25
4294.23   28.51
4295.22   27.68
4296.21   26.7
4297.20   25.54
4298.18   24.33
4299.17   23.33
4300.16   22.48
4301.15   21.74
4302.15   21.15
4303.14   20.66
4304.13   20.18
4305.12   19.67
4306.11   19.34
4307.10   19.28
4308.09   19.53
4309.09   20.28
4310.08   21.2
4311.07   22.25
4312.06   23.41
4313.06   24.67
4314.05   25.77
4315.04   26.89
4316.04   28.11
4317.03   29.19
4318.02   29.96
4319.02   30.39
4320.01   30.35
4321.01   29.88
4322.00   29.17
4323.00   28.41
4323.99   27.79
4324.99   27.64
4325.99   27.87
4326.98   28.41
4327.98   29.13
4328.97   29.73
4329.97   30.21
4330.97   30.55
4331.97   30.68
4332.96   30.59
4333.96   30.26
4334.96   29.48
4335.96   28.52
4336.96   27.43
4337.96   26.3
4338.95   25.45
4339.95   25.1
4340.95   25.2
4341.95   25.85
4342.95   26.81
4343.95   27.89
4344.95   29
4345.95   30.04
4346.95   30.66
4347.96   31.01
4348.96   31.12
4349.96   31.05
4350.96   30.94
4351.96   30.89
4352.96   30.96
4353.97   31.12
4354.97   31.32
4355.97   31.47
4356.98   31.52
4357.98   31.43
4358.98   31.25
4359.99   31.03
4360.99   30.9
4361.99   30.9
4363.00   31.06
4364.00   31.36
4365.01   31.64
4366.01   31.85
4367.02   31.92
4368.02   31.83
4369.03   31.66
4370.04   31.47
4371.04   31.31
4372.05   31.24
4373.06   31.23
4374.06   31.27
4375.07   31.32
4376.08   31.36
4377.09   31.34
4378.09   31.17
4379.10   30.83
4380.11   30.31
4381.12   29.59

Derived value 3.2 AA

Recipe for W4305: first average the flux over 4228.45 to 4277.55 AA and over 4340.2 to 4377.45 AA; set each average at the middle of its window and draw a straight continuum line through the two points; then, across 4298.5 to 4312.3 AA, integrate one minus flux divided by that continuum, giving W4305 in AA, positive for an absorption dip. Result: 3.9 AA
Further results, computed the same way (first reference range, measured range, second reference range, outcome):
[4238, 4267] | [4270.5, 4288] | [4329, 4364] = 2.1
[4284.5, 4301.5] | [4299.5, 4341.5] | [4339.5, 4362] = 3.4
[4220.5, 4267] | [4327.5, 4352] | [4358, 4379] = 1.4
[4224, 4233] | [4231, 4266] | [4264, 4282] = -3.4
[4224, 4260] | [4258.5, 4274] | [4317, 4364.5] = 0.3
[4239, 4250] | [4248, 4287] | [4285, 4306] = 1.4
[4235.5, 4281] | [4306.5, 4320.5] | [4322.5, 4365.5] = 1.9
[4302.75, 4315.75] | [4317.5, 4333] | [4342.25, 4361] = -2.6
